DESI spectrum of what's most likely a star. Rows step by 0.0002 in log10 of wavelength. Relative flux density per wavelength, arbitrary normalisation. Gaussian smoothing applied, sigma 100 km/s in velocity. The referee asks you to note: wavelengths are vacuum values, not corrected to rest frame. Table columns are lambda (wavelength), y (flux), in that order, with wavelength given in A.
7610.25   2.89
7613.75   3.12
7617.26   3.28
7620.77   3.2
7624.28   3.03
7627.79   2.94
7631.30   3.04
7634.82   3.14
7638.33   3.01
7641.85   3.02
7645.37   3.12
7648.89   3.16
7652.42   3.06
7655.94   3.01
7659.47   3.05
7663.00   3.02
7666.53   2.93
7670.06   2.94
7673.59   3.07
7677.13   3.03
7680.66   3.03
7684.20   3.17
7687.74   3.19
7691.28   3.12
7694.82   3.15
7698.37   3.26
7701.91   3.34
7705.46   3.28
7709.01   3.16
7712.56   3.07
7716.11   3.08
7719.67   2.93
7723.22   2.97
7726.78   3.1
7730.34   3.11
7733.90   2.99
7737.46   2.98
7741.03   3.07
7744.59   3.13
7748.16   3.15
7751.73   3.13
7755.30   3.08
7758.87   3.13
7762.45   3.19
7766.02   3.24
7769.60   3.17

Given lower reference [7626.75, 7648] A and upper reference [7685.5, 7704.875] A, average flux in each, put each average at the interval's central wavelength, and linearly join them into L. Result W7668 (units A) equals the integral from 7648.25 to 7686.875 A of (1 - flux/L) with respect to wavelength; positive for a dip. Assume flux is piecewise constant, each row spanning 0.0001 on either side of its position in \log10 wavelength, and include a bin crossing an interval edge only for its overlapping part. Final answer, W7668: 1.2 A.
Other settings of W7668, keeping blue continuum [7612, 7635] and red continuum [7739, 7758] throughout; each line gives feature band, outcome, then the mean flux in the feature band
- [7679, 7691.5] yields -0.1 A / 3.13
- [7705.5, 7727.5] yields 0.3 A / 3.07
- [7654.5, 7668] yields 0.4 A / 3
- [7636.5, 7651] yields 0.1 A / 3.08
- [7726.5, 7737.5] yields 0.2 A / 3.05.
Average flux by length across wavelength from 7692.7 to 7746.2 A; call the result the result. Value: 3.11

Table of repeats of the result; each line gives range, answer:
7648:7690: 3.05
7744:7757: 3.12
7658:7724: 3.1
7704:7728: 3.08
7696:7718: 3.19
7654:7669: 3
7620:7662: 3.06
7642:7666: 3.06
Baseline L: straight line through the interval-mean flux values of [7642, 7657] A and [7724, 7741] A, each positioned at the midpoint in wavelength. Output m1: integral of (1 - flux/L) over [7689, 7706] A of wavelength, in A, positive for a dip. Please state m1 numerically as -0.9 A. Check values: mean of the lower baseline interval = 3.08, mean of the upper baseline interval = 3.04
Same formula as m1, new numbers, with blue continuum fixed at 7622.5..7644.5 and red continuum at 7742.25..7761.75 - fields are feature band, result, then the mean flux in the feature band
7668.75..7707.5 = -0.9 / 3.15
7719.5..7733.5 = 0.3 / 3.04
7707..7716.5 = 0.0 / 3.11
